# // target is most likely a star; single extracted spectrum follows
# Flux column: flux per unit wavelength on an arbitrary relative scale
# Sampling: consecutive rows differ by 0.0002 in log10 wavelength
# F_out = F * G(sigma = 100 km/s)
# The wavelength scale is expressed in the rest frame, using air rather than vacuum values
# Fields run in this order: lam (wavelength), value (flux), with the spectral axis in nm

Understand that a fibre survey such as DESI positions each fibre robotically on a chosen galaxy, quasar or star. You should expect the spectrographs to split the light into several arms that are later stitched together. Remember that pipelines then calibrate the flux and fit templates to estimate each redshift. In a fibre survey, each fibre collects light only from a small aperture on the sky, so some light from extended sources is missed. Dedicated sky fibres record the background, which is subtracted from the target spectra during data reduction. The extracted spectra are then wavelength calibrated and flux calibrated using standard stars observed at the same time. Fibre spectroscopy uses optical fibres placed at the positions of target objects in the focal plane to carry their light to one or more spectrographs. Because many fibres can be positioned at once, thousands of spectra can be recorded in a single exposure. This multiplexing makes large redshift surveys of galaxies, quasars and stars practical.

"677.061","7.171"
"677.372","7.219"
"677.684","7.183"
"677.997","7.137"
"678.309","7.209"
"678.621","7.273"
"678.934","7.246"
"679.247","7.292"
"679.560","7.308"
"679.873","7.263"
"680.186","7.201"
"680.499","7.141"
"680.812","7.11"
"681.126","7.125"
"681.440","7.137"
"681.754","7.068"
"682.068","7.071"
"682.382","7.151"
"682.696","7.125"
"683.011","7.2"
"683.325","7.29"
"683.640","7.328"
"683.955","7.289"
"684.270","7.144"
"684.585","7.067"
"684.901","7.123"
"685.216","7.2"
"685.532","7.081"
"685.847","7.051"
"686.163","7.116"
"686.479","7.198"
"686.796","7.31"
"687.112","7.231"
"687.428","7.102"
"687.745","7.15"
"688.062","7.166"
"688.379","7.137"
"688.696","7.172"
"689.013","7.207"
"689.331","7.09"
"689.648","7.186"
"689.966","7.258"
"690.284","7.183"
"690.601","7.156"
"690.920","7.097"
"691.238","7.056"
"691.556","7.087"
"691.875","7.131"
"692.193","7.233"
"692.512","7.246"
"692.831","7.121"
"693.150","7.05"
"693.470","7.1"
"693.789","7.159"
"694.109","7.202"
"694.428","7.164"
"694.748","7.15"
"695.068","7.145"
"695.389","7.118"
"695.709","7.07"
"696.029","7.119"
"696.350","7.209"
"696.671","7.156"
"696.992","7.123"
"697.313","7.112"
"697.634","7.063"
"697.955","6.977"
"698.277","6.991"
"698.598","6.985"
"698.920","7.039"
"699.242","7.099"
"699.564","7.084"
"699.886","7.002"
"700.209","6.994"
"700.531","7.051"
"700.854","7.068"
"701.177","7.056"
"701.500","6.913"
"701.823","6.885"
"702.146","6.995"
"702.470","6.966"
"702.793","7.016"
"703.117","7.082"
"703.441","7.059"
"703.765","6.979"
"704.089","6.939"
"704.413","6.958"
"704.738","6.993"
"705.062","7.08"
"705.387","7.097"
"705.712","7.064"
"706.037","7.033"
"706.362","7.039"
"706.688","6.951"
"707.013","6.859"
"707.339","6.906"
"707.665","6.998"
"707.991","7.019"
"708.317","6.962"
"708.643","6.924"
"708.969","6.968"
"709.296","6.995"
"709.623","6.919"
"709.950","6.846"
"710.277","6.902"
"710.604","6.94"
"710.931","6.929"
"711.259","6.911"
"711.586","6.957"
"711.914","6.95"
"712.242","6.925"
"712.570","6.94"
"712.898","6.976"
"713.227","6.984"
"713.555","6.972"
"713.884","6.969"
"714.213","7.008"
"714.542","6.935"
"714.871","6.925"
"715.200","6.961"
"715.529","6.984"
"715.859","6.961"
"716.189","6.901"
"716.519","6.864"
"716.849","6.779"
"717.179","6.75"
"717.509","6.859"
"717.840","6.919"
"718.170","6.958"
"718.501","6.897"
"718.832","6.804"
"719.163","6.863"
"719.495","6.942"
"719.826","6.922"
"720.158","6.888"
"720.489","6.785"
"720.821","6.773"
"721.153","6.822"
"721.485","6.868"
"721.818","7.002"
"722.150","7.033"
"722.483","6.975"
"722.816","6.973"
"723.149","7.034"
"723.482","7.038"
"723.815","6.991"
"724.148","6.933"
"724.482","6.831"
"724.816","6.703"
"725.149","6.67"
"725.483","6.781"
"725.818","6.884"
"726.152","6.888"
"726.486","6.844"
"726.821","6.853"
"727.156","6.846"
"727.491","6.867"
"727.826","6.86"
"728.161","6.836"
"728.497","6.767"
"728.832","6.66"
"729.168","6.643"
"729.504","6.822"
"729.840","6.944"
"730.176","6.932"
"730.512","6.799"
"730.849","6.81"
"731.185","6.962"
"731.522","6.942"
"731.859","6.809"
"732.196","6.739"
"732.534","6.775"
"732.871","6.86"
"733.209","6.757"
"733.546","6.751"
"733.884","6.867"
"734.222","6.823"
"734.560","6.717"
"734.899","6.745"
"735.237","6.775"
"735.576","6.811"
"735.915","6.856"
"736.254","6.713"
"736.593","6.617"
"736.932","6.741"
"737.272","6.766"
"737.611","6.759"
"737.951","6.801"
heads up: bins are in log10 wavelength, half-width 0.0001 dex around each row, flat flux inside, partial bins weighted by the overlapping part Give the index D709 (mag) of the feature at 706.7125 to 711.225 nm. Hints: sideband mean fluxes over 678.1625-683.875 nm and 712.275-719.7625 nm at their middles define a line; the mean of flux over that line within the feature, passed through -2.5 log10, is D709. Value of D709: 0.01 mag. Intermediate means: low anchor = 7.2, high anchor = 6.92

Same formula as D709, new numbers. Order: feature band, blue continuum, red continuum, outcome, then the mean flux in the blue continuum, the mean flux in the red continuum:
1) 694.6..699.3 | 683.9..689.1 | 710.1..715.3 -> -0.002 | 7.16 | 6.95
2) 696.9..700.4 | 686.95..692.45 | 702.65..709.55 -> 0.004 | 7.16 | 6.99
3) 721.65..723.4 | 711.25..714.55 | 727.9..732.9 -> -0.019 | 6.96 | 6.82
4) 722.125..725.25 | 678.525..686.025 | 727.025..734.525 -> -0.007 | 7.18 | 6.82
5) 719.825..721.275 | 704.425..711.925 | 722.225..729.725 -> 0.009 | 6.97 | 6.85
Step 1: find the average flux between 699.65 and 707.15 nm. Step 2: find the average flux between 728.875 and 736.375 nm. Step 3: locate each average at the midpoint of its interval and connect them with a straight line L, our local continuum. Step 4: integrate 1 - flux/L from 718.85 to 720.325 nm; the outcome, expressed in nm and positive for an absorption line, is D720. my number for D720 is 0.00 nm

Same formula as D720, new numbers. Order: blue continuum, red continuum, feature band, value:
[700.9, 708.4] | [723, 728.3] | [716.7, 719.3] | 0.02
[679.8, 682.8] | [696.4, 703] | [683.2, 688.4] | -0.05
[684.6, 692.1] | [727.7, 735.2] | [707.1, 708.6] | 0.01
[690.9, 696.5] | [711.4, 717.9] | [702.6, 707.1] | 0.01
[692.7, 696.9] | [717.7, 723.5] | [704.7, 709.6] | 0.03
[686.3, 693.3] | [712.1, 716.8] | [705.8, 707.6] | 0.01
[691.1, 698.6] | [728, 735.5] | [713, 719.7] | 0.02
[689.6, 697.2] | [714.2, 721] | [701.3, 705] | 0.03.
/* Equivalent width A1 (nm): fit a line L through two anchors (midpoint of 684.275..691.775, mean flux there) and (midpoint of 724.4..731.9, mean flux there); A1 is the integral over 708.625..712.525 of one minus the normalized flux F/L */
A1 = 0.02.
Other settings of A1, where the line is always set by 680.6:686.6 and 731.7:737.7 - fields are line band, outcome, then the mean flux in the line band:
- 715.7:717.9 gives 0.015 nm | 6.86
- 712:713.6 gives -0.006 nm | 6.96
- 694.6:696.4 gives -0.017 nm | 7.13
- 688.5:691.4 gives -0.021 nm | 7.16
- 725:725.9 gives 0.009 nm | 6.76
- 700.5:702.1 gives 0.007 nm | 6.99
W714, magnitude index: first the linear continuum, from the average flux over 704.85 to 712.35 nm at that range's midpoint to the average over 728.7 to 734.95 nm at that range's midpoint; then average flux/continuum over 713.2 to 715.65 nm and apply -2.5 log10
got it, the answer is -0.01 mag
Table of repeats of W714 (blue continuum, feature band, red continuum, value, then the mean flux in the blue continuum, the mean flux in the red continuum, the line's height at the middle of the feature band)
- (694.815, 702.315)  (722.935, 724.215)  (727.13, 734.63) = -0.02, 7.05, 6.82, 6.87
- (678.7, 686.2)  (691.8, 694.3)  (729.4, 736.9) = -0.01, 7.17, 6.81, 7.1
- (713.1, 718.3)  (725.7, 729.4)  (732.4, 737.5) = 0.00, 6.92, 6.77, 6.83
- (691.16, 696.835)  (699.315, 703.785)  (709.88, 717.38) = 0.01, 7.14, 6.93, 7.06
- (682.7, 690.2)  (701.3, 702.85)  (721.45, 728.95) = 0.02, 7.18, 6.88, 7.06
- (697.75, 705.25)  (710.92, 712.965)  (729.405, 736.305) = 0.00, 7.01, 6.82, 6.95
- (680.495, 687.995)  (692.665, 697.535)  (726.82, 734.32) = -0.01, 7.16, 6.82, 7.08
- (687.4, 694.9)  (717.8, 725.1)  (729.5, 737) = 0.00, 7.15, 6.81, 6.9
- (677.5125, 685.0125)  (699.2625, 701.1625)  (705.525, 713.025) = 0.00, 7.19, 6.95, 7.03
